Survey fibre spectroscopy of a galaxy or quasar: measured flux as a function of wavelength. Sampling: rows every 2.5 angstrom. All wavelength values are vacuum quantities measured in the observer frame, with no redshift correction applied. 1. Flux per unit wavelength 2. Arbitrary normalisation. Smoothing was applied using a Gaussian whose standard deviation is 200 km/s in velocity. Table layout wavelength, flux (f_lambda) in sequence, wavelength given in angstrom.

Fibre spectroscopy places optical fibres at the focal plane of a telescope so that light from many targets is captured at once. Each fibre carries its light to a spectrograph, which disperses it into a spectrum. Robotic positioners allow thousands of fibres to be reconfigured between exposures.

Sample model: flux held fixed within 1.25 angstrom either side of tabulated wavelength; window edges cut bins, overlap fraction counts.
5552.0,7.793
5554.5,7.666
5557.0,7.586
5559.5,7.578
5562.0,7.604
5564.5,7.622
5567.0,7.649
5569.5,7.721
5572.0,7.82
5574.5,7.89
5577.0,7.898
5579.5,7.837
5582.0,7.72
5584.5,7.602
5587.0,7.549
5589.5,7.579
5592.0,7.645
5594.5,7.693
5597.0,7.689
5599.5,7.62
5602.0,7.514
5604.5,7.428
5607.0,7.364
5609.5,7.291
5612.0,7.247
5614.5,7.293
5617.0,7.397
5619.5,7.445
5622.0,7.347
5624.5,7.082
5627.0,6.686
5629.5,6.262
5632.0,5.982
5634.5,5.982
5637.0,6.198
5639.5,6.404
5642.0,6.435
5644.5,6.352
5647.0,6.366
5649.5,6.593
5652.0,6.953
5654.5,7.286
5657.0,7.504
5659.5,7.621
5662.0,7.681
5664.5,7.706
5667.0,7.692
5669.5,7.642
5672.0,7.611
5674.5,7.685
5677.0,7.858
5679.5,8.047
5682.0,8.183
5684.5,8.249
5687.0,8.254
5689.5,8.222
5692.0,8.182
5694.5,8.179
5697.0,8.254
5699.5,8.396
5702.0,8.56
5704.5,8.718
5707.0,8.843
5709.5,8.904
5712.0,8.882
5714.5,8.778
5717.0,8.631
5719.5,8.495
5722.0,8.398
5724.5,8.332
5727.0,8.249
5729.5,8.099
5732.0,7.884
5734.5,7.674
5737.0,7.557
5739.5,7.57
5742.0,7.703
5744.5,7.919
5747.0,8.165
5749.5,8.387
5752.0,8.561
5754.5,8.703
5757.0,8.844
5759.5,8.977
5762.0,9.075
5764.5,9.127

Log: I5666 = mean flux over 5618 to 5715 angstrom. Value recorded 7.55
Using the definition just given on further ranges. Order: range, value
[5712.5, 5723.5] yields 8.59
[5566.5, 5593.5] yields 7.72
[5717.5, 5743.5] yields 8.01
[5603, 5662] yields 6.91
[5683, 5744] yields 8.29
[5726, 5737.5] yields 7.91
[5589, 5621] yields 7.47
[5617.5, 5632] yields 6.9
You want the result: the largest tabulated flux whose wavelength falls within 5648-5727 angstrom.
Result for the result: 8.904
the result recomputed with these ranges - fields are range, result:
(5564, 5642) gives 7.898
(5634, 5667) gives 7.706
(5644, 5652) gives 6.953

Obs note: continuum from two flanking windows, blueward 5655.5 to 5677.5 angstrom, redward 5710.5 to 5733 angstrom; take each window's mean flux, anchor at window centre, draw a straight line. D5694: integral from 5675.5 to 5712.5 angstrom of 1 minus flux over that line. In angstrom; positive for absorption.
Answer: -1.49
